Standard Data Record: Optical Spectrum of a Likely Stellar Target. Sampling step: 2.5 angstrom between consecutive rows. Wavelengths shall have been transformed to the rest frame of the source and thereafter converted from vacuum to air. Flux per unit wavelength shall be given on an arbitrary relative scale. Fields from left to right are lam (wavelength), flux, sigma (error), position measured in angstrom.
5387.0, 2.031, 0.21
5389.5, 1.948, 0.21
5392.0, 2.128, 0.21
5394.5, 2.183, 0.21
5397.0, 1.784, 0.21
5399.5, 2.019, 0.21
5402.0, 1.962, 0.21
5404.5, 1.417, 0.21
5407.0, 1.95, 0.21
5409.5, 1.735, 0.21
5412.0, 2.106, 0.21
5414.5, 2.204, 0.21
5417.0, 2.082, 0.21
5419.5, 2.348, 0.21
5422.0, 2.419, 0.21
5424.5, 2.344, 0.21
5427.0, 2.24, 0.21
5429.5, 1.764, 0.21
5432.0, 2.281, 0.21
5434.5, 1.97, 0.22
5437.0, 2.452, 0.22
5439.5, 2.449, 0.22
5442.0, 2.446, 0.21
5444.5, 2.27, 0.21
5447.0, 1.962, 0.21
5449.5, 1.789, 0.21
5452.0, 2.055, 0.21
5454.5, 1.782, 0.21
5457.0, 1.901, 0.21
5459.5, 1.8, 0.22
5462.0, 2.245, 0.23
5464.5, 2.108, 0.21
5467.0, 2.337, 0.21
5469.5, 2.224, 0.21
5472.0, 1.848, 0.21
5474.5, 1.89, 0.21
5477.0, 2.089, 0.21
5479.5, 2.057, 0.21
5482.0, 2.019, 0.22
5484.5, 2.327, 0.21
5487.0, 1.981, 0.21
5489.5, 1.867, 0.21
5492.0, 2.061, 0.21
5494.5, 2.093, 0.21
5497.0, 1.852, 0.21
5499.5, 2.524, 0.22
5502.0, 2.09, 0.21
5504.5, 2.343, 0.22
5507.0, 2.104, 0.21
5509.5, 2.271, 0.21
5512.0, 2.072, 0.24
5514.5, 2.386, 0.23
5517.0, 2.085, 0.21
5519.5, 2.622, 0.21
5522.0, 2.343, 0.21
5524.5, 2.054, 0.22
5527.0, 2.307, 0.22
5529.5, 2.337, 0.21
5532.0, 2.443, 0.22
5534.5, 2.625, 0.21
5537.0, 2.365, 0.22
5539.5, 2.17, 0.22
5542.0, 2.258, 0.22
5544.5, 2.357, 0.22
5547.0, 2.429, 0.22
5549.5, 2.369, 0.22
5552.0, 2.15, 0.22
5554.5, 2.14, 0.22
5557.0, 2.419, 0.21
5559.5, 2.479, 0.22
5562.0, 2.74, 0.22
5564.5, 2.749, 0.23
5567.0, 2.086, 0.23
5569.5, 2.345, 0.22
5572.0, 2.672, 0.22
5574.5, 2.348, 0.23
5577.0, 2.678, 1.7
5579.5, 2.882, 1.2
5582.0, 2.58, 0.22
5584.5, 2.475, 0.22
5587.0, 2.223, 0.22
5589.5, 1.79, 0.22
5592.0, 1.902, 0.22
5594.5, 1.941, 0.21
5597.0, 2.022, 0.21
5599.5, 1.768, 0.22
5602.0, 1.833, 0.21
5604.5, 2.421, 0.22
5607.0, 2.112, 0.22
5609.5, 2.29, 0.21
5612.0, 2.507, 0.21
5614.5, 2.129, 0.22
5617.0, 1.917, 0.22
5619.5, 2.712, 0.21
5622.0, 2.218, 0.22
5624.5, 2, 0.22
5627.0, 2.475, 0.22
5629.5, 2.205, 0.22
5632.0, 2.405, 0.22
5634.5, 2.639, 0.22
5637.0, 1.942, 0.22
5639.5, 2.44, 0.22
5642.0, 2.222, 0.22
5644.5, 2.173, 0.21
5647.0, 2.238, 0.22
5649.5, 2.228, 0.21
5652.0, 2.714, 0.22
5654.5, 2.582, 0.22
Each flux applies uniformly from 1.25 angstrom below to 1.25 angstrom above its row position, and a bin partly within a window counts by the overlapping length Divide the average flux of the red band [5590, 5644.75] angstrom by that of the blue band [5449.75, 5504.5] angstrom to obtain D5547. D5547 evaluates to 1.06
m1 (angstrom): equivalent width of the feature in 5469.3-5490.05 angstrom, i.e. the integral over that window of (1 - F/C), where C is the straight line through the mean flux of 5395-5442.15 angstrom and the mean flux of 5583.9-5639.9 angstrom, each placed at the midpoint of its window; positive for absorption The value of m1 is 0.9 angstrom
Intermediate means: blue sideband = 2.1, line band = 2.03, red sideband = 2.18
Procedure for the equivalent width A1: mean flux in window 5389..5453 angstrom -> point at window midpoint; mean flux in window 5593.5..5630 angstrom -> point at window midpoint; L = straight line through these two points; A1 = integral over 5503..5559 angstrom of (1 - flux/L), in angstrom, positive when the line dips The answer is -4.4 angstrom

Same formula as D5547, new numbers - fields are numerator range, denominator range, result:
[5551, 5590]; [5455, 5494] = 1.19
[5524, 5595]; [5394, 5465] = 1.14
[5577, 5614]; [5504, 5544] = 0.96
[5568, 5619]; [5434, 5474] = 1.07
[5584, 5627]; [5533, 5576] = 0.89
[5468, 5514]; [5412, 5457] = 0.97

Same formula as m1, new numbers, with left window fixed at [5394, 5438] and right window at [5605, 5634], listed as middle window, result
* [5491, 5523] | -0.8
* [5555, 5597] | -2.7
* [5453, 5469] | 0.6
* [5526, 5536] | -1.1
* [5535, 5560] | -1.3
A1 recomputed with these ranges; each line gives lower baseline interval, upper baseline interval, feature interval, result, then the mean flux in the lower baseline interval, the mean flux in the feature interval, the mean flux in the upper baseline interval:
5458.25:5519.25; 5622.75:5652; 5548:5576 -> -2.7 angstrom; 2.12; 2.41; 2.29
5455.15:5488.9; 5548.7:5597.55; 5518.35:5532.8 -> -0.9 angstrom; 2.05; 2.35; 2.35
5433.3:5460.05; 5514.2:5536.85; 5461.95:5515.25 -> 2.6 angstrom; 2.09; 2.12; 2.35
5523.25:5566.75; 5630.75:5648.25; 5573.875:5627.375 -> 2.1 angstrom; 2.37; 2.23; 2.29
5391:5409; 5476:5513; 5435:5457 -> -1.3 angstrom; 1.91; 2.13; 2.12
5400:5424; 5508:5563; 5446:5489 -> 2.9 angstrom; 2.03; 2.02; 2.33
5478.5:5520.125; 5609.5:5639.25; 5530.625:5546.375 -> -1.2 angstrom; 2.16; 2.37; 2.29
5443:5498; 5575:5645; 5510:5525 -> -1.2 angstrom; 2.03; 2.27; 2.25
